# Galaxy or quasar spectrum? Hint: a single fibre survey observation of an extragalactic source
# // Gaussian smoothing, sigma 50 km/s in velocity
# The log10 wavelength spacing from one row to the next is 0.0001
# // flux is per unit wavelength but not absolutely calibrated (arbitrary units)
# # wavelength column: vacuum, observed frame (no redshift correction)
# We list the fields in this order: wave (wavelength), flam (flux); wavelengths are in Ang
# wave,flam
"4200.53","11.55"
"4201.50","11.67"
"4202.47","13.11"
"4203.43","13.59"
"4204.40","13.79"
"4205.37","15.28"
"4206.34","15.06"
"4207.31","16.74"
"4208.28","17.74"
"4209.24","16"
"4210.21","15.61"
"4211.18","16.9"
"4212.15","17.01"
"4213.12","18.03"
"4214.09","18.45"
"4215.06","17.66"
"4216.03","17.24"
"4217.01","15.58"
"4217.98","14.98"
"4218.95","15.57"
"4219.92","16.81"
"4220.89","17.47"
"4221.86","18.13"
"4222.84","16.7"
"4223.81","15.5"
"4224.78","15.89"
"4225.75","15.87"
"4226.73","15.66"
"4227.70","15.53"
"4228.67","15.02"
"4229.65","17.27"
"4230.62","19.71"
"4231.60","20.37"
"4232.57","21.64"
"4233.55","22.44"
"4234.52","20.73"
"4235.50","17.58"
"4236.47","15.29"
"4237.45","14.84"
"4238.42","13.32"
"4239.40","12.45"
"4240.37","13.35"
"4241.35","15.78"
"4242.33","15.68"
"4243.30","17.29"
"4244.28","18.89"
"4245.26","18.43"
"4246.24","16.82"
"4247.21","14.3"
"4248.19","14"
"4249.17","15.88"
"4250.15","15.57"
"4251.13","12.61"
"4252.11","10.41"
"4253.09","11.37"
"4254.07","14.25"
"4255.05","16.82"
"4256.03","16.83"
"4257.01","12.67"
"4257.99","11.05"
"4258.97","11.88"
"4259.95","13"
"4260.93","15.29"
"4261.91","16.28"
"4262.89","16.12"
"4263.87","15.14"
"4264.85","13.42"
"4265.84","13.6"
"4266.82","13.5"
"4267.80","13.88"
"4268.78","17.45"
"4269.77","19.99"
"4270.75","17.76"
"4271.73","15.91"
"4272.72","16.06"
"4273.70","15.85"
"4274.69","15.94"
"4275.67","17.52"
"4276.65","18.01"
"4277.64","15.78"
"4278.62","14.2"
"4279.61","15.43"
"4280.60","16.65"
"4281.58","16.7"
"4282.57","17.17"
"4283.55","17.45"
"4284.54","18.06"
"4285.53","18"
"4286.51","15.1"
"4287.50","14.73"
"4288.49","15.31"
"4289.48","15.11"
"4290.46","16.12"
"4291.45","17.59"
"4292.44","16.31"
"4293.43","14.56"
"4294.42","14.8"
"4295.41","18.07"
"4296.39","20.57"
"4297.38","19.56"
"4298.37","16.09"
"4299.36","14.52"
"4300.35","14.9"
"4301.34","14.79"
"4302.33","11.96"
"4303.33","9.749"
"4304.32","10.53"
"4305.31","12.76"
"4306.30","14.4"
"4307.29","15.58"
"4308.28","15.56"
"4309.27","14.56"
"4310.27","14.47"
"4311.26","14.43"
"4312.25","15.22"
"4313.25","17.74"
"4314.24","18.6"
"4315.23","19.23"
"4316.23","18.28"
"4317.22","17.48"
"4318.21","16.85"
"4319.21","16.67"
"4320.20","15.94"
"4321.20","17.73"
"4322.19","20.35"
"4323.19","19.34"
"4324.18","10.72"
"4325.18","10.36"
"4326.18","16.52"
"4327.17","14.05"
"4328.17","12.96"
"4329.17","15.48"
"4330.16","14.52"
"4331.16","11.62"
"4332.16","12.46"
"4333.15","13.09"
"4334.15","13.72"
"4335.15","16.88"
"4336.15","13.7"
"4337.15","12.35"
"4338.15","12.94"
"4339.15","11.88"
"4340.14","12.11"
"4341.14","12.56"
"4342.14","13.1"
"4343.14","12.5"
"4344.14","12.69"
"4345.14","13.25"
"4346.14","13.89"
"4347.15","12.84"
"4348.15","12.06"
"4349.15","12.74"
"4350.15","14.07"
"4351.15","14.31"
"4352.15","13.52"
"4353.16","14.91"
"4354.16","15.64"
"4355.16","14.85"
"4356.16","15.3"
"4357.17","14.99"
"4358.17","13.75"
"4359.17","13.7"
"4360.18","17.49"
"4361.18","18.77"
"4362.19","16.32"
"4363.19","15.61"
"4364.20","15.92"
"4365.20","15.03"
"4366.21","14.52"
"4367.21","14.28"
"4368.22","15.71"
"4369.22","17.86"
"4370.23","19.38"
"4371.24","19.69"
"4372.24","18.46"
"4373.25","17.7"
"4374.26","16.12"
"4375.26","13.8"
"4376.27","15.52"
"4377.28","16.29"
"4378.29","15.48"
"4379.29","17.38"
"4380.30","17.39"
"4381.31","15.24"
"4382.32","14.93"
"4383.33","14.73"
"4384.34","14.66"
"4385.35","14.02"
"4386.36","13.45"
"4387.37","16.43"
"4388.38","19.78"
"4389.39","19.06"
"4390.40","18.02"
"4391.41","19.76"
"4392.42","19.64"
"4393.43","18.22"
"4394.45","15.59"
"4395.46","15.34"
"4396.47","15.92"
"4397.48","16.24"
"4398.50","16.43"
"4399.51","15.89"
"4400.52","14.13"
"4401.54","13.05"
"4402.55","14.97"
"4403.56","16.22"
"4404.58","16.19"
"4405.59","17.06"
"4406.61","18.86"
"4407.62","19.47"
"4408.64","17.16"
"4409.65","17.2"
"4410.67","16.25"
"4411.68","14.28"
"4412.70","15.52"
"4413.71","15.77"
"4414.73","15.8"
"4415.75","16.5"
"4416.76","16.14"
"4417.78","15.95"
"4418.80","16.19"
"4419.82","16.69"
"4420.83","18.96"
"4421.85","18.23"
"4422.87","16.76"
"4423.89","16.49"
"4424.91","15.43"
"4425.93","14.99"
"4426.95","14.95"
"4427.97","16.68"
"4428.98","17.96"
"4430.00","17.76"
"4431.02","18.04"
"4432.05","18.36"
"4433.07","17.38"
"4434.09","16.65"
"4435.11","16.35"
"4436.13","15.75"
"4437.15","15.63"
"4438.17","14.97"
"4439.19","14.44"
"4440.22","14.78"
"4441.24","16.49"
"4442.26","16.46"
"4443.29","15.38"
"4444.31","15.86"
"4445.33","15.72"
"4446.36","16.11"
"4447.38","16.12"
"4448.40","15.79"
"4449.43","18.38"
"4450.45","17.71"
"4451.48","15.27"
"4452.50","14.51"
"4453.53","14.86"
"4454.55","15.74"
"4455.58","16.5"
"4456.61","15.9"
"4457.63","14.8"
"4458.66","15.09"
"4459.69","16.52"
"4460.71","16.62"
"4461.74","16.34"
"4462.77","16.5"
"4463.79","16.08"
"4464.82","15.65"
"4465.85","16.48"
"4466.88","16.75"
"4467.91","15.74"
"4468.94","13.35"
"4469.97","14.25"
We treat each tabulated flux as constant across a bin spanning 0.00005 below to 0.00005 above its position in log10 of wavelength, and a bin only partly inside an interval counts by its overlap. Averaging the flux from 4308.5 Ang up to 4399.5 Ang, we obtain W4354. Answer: 15.4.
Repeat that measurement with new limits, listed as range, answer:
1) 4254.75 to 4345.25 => 15.2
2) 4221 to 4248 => 16.8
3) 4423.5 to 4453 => 16.2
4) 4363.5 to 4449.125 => 16.4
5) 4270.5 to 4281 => 16.2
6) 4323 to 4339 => 13.6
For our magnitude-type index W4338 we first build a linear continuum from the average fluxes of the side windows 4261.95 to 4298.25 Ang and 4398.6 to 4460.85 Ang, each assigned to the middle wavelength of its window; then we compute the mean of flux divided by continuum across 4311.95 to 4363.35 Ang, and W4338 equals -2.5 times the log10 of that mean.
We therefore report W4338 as 0.11 mag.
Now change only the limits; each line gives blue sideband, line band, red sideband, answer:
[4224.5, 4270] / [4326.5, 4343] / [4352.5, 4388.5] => 0.184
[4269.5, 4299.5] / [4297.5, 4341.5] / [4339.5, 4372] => 0.072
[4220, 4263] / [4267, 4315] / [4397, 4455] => 0.005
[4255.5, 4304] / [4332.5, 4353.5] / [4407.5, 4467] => 0.195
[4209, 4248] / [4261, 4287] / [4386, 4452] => 0.035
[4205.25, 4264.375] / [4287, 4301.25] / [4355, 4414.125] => -0.010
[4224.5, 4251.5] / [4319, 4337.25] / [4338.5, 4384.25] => 0.057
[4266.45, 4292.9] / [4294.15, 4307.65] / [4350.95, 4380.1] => 0.098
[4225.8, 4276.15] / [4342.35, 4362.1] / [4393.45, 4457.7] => 0.124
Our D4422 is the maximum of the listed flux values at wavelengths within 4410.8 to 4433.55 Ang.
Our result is 18.96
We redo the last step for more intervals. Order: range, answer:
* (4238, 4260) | 18.89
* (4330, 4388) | 19.69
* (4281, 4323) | 20.57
